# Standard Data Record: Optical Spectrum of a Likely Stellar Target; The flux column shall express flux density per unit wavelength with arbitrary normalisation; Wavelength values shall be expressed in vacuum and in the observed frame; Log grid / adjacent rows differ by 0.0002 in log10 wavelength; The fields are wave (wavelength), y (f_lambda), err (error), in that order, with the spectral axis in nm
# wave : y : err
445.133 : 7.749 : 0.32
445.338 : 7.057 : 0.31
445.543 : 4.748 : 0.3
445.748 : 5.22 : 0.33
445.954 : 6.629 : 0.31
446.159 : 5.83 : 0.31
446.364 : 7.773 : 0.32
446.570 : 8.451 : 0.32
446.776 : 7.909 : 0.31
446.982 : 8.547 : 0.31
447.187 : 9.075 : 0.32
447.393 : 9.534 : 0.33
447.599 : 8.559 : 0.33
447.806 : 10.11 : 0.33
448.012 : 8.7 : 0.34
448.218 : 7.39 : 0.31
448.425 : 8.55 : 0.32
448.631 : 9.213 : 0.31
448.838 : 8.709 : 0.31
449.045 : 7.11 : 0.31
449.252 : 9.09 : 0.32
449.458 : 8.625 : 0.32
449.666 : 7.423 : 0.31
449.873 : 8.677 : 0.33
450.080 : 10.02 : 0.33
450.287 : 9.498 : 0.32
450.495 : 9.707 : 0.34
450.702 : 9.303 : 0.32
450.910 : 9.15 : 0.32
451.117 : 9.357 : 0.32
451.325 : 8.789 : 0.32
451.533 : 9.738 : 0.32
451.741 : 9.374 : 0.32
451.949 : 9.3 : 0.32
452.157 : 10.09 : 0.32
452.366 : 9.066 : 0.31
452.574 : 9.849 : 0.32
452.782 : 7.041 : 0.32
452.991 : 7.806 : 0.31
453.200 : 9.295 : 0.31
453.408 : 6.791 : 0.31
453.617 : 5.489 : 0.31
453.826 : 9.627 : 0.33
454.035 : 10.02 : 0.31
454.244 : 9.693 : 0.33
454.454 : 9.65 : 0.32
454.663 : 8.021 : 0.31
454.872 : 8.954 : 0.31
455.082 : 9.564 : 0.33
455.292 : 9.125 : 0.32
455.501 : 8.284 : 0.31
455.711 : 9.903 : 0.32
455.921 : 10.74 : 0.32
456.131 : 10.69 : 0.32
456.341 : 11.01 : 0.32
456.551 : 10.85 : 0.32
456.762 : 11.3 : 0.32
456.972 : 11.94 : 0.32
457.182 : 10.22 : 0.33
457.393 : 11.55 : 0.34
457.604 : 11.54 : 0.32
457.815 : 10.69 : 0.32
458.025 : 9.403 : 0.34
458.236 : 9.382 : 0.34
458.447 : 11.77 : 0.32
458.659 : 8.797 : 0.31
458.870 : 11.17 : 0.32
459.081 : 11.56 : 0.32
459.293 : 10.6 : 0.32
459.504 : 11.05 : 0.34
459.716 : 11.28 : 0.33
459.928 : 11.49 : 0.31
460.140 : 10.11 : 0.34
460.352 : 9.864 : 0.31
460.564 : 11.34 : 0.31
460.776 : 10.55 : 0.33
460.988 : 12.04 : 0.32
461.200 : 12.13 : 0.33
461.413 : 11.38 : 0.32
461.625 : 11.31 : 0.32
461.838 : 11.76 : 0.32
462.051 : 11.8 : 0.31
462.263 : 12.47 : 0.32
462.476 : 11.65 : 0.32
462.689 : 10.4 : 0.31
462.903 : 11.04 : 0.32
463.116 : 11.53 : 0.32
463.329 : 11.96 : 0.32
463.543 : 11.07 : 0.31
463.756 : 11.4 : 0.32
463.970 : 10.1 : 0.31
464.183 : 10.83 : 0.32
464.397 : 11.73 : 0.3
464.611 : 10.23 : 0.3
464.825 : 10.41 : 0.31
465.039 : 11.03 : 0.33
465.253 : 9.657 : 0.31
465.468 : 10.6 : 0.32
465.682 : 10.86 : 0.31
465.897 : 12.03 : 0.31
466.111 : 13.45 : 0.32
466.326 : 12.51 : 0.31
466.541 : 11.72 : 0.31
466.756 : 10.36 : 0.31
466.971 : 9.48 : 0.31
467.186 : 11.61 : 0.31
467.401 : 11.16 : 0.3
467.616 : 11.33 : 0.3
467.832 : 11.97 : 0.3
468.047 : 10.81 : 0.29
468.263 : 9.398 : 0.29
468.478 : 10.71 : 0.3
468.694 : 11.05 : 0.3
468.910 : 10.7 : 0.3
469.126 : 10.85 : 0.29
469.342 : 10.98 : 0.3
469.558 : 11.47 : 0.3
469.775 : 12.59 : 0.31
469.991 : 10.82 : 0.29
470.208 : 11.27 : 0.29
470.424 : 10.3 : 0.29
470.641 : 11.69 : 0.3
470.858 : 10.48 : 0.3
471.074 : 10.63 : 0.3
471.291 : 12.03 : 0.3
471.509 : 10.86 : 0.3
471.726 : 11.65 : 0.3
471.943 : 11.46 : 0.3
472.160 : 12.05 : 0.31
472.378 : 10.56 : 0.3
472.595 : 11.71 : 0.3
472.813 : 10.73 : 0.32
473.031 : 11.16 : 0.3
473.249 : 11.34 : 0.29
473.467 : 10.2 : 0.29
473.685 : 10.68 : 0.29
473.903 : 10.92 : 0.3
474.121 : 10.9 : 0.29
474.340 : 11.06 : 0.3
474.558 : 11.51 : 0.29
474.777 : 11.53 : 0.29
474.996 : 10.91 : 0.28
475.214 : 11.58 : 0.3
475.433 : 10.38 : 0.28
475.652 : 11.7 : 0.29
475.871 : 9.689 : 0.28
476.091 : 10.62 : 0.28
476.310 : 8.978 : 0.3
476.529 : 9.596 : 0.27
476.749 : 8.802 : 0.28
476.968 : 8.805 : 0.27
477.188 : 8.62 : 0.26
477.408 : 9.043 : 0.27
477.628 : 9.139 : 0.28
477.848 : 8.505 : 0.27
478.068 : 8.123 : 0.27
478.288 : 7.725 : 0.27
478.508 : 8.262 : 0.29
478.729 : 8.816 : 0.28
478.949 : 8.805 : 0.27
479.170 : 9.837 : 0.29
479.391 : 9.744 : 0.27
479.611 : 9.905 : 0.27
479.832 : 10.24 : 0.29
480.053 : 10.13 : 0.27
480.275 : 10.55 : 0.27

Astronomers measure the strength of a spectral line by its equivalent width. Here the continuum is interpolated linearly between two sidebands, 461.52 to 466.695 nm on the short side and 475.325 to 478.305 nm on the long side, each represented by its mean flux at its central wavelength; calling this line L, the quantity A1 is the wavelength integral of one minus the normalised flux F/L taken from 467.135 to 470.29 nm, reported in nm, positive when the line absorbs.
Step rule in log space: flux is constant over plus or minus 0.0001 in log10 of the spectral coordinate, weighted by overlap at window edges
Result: -0.156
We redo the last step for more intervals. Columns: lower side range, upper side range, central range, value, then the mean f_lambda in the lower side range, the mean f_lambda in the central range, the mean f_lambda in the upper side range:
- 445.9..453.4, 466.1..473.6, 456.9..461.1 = -0.421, 8.69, 10.8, 11.1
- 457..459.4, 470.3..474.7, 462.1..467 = -0.152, 10.7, 11.2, 11.1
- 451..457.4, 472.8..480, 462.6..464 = -0.218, 9.43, 11.1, 9.92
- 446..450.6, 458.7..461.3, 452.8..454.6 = 0.231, 8.55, 8.46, 11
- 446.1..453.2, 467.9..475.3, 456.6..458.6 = -0.252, 8.77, 10.8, 11.1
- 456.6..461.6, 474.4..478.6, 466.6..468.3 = -0.086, 10.9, 10.8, 9.68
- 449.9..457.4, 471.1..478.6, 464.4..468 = -0.434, 9.43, 11.2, 10.3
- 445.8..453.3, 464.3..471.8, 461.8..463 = -0.134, 8.68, 11.5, 11.1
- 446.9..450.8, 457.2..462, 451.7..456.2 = 0.383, 8.84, 9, 10.9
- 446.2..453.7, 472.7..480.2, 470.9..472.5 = -0.259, 8.68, 11.3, 9.94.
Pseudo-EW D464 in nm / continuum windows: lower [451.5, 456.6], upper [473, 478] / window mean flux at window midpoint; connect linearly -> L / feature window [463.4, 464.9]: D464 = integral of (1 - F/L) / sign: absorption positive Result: -0.19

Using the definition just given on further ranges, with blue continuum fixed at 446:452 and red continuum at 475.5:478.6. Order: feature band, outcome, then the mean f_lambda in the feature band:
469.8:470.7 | -0.21 nm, 11.1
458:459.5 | -0.27 nm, 10.5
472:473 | -0.24 nm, 11.3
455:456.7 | -0.24 nm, 10.1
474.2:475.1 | -0.21 nm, 11.2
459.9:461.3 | -0.34 nm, 11.1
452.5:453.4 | 0.05 nm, 8.27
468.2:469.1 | -0.15 nm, 10.6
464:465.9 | -0.38 nm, 10.7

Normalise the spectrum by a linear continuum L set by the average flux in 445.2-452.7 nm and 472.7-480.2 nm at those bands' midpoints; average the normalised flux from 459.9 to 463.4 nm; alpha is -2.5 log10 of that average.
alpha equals -0.23 mag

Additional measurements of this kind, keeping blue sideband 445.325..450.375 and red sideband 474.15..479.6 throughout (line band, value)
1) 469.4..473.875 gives -0.19 mag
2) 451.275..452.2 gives -0.14 mag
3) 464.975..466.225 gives -0.24 mag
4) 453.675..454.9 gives -0.09 mag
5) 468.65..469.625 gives -0.19 mag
